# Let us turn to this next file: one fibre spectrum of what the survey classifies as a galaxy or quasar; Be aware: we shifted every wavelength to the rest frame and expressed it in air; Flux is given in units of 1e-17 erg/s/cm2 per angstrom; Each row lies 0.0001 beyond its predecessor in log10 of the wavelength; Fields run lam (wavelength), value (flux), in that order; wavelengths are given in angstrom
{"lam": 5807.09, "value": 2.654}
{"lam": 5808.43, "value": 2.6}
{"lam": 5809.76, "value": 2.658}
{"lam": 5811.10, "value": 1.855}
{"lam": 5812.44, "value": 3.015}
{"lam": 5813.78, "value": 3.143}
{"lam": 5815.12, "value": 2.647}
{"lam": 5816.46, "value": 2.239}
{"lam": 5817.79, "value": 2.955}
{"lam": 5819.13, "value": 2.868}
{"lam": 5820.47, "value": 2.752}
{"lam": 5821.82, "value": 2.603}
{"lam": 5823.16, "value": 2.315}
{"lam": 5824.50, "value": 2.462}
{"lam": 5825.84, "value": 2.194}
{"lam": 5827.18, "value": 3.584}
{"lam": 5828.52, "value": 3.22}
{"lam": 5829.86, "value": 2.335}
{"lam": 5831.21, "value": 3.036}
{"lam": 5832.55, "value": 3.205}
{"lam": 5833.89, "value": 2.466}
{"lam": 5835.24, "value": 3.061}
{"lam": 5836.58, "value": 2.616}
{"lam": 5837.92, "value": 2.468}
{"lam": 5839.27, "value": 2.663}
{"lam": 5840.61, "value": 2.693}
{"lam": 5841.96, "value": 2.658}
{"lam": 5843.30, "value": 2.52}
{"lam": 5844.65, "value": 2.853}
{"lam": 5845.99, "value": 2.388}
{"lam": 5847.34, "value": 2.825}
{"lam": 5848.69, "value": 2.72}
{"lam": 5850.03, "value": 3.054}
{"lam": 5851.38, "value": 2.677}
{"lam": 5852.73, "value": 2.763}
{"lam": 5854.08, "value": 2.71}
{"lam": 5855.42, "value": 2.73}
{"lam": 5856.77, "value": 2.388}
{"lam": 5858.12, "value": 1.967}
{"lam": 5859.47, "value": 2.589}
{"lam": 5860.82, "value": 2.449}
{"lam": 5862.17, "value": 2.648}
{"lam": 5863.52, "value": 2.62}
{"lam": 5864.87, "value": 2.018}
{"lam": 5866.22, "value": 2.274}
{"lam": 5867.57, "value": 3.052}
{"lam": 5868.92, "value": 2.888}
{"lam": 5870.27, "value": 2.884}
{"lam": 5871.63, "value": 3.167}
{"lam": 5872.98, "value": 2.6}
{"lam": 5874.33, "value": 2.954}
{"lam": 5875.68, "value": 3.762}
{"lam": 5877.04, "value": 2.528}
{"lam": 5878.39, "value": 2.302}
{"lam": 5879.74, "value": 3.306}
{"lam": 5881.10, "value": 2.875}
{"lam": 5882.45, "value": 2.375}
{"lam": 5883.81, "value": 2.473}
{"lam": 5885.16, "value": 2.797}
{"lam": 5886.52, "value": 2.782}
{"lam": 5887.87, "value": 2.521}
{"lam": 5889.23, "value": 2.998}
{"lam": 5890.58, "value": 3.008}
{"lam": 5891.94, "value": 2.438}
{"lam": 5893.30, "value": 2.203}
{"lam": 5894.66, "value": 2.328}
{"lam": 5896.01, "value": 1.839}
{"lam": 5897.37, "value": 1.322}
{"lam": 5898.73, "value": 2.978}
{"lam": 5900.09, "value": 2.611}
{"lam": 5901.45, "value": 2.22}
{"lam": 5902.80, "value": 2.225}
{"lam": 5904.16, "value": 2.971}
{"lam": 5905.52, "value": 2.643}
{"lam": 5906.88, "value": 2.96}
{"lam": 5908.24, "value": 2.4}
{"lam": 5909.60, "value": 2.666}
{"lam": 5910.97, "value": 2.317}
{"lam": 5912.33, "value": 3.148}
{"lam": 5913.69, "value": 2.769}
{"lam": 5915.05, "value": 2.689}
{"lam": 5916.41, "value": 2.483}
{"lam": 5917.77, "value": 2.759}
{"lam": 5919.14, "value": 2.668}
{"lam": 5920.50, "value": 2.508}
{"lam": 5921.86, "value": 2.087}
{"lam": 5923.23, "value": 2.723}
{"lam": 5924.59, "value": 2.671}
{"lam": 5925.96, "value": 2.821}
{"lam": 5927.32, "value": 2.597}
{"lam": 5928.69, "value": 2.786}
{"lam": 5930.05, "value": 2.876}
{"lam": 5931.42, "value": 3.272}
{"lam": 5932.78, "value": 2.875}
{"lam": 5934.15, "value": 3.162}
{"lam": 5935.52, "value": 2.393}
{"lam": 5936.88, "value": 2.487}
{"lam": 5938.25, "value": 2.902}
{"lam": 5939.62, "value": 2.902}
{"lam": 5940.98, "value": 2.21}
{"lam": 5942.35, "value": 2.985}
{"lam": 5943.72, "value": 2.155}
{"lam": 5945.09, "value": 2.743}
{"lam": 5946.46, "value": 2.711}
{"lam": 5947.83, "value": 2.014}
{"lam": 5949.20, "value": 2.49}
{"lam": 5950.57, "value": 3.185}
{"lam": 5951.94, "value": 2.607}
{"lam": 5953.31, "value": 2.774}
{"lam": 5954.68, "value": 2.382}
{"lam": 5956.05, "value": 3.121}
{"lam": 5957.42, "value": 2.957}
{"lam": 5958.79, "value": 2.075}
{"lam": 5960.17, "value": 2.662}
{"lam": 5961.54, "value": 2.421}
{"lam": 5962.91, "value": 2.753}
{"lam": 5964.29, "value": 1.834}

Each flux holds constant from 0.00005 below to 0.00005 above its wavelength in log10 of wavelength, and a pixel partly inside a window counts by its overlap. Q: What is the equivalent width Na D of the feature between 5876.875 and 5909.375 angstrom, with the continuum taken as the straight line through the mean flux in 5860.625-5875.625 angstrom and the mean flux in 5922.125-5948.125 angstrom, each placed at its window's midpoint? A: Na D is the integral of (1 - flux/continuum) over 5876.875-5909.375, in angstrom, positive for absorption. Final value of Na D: 2.1 angstrom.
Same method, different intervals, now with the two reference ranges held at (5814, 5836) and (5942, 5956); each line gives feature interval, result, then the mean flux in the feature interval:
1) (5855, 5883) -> 0.2 angstrom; 2.69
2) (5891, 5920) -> 1.7 angstrom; 2.51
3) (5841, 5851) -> 0.1 angstrom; 2.71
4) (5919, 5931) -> 0.0 angstrom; 2.65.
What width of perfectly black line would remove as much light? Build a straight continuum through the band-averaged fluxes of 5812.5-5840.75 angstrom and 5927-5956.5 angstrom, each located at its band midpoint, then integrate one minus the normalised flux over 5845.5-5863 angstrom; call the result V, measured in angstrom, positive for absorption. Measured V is 0.8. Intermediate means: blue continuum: 2.75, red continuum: 2.71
